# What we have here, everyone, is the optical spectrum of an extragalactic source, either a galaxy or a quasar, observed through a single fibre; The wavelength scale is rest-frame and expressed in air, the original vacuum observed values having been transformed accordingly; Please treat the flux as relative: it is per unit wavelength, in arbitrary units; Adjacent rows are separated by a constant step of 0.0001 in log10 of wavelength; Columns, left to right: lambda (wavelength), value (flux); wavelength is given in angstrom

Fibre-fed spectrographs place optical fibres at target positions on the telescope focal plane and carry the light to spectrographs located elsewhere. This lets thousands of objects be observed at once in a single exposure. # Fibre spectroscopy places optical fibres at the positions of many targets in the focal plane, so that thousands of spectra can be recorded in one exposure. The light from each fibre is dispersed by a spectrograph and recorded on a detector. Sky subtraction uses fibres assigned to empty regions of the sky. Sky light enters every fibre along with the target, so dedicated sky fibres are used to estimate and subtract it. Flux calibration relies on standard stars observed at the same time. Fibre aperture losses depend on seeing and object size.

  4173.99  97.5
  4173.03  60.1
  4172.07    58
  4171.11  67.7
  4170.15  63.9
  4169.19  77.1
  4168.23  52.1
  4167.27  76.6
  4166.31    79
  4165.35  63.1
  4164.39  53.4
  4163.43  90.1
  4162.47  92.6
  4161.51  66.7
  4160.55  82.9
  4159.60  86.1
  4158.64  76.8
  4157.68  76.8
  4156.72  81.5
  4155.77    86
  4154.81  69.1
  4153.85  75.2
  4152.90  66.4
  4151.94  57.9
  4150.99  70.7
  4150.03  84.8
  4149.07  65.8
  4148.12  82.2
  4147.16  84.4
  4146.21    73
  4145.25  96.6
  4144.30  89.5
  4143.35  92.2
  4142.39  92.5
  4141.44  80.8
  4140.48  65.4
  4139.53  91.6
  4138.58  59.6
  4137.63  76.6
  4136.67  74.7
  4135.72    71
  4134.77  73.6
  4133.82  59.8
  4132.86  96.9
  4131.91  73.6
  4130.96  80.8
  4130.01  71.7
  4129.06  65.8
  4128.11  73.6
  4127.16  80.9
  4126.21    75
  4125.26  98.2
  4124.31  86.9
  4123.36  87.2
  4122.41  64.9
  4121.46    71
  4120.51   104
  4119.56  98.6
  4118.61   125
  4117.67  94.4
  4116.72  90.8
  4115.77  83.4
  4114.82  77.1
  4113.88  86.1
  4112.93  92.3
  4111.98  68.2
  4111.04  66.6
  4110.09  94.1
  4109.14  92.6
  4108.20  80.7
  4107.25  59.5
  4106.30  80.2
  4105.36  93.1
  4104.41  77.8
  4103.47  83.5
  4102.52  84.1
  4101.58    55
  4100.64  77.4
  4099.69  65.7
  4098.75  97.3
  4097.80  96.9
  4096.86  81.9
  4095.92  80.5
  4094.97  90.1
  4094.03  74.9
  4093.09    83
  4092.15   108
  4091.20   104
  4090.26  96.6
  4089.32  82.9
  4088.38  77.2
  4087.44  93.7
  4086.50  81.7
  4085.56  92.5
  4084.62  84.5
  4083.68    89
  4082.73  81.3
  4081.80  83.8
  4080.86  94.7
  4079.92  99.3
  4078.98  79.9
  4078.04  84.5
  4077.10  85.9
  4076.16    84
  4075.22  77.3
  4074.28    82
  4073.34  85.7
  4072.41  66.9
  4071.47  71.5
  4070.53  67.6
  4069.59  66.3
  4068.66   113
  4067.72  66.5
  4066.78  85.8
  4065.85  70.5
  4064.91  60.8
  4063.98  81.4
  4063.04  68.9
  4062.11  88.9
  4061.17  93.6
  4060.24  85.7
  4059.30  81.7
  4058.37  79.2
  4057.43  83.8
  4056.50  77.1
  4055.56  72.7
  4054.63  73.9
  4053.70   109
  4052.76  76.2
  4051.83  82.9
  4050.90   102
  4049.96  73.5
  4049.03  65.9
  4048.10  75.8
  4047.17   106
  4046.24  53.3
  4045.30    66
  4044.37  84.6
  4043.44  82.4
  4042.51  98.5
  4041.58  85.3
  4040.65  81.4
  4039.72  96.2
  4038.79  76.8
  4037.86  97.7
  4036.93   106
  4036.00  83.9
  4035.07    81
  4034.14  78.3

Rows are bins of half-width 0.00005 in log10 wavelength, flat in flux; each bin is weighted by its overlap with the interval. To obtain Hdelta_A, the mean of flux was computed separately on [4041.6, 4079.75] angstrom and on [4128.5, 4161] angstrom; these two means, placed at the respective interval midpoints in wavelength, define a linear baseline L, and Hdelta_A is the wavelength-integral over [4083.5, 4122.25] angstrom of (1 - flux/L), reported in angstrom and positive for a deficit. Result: -3.3 angstrom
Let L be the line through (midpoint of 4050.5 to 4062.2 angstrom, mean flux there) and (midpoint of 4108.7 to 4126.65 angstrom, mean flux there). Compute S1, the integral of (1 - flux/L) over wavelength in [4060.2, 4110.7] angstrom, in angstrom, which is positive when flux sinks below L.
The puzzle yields 1.8 angstrom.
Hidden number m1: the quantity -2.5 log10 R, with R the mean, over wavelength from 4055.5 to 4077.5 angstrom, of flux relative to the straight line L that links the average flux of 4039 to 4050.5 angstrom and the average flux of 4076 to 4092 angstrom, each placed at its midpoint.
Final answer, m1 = 0.08 mag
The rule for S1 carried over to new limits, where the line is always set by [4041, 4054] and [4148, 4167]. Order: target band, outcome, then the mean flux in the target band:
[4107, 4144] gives -2.04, 81.6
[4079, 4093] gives -1.77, 90.1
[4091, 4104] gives -0.78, 84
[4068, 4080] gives -0.03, 81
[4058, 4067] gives 0.23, 79.6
